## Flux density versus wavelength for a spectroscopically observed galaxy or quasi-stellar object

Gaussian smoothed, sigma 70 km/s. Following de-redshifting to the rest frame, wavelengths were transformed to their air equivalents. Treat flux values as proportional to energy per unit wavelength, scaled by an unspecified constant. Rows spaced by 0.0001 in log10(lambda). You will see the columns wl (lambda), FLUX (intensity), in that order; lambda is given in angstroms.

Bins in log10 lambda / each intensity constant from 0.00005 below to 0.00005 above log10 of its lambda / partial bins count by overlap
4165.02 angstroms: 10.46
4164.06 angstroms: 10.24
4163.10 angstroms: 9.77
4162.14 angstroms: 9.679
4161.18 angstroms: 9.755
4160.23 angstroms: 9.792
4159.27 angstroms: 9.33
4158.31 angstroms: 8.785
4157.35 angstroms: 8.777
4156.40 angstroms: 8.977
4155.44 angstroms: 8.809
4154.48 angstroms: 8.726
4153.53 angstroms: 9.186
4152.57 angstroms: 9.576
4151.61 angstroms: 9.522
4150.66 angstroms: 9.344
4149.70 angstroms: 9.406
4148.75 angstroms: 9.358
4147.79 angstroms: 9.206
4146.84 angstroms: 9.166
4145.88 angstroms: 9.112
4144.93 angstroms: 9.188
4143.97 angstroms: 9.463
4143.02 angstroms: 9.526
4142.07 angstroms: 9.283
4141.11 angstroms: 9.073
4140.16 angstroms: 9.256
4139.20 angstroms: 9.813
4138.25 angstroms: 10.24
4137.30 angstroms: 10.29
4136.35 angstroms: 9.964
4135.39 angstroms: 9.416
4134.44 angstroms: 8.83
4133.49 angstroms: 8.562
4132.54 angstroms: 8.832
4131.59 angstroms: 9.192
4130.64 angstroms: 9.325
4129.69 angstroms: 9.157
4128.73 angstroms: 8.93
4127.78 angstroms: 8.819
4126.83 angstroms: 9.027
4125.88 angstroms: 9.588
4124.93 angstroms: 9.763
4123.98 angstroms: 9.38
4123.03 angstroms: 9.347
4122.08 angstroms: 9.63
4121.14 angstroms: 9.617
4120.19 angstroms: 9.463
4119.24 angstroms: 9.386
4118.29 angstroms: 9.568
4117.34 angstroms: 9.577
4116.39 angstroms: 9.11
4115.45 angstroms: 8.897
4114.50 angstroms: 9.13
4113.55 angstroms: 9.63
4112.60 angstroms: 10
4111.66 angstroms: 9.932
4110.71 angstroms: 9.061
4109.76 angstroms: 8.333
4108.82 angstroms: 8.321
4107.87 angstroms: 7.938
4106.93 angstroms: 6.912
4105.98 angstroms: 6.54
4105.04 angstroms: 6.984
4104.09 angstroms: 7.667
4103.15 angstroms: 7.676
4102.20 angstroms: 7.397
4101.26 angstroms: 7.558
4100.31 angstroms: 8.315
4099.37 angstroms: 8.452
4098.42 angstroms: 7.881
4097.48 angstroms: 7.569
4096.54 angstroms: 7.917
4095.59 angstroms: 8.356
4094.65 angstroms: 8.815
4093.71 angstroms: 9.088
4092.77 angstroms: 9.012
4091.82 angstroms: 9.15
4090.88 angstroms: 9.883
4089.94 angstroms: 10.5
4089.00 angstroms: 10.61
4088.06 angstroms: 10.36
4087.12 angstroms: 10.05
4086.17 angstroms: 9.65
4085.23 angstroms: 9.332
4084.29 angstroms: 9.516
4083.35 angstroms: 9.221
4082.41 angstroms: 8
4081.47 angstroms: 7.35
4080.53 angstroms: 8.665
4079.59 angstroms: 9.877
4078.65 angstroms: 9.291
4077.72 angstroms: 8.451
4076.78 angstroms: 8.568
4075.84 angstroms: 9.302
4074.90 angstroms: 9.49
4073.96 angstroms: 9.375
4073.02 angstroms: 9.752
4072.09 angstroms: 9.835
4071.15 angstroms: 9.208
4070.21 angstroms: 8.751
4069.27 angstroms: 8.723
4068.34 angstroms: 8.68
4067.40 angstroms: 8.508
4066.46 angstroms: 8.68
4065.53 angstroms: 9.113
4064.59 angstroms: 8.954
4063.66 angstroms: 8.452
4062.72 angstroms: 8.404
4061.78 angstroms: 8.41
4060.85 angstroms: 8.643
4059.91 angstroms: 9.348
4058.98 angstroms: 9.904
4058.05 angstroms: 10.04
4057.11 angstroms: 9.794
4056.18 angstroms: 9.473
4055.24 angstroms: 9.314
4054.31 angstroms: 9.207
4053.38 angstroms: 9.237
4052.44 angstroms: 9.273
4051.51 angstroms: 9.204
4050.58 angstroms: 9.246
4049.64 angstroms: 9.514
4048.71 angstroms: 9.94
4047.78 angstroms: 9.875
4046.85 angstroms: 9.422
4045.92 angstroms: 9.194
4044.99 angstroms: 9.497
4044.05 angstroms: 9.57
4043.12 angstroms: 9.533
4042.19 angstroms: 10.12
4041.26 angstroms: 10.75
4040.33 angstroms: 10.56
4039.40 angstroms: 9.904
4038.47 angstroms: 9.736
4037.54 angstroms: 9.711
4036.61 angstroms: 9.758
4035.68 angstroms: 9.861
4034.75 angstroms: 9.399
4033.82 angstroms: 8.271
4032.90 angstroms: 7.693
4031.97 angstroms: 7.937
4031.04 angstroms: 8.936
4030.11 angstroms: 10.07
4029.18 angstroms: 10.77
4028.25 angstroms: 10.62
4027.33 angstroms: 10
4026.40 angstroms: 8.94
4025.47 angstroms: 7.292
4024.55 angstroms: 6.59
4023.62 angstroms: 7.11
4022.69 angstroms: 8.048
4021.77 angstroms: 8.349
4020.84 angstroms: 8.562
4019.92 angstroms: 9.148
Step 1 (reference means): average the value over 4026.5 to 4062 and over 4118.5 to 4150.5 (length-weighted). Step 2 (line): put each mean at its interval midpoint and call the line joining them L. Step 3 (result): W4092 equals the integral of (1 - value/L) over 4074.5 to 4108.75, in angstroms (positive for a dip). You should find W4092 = 2.9 angstroms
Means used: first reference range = 9.52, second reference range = 9.35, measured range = 8.64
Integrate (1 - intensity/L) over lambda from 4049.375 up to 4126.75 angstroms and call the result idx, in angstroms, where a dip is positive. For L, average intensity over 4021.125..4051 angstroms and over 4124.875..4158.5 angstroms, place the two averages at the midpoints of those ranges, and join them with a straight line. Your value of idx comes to 2.3 angstroms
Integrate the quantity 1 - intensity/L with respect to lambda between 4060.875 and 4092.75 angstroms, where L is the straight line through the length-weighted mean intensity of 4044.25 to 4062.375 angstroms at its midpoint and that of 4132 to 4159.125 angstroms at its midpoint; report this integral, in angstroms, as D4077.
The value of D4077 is 0.7 angstroms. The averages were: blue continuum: 9.39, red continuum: 9.28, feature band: 9.15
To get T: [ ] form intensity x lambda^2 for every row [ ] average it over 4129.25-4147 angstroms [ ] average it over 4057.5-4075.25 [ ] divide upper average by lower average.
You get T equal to 1.1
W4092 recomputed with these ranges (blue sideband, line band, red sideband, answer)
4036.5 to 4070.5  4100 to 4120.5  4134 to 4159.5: 1.8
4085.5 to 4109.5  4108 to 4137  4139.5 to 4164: -1.2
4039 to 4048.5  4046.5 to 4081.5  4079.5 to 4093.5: 1.7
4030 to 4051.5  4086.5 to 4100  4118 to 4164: 0.4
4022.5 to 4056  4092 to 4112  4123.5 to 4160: 2.6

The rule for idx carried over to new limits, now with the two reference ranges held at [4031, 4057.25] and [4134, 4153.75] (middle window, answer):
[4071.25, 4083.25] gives 0.56 angstroms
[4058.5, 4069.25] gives 0.71 angstroms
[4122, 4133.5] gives 0.29 angstroms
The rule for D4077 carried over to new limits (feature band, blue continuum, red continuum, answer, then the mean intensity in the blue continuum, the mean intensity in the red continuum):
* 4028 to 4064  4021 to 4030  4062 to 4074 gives -2.6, 8.69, 8.93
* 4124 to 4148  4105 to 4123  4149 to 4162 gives -0.6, 8.91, 9.25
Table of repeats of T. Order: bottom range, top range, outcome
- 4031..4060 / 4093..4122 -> 0.93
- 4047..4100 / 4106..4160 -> 1.04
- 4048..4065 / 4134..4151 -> 1.06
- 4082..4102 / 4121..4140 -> 1.06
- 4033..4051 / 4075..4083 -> 0.92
